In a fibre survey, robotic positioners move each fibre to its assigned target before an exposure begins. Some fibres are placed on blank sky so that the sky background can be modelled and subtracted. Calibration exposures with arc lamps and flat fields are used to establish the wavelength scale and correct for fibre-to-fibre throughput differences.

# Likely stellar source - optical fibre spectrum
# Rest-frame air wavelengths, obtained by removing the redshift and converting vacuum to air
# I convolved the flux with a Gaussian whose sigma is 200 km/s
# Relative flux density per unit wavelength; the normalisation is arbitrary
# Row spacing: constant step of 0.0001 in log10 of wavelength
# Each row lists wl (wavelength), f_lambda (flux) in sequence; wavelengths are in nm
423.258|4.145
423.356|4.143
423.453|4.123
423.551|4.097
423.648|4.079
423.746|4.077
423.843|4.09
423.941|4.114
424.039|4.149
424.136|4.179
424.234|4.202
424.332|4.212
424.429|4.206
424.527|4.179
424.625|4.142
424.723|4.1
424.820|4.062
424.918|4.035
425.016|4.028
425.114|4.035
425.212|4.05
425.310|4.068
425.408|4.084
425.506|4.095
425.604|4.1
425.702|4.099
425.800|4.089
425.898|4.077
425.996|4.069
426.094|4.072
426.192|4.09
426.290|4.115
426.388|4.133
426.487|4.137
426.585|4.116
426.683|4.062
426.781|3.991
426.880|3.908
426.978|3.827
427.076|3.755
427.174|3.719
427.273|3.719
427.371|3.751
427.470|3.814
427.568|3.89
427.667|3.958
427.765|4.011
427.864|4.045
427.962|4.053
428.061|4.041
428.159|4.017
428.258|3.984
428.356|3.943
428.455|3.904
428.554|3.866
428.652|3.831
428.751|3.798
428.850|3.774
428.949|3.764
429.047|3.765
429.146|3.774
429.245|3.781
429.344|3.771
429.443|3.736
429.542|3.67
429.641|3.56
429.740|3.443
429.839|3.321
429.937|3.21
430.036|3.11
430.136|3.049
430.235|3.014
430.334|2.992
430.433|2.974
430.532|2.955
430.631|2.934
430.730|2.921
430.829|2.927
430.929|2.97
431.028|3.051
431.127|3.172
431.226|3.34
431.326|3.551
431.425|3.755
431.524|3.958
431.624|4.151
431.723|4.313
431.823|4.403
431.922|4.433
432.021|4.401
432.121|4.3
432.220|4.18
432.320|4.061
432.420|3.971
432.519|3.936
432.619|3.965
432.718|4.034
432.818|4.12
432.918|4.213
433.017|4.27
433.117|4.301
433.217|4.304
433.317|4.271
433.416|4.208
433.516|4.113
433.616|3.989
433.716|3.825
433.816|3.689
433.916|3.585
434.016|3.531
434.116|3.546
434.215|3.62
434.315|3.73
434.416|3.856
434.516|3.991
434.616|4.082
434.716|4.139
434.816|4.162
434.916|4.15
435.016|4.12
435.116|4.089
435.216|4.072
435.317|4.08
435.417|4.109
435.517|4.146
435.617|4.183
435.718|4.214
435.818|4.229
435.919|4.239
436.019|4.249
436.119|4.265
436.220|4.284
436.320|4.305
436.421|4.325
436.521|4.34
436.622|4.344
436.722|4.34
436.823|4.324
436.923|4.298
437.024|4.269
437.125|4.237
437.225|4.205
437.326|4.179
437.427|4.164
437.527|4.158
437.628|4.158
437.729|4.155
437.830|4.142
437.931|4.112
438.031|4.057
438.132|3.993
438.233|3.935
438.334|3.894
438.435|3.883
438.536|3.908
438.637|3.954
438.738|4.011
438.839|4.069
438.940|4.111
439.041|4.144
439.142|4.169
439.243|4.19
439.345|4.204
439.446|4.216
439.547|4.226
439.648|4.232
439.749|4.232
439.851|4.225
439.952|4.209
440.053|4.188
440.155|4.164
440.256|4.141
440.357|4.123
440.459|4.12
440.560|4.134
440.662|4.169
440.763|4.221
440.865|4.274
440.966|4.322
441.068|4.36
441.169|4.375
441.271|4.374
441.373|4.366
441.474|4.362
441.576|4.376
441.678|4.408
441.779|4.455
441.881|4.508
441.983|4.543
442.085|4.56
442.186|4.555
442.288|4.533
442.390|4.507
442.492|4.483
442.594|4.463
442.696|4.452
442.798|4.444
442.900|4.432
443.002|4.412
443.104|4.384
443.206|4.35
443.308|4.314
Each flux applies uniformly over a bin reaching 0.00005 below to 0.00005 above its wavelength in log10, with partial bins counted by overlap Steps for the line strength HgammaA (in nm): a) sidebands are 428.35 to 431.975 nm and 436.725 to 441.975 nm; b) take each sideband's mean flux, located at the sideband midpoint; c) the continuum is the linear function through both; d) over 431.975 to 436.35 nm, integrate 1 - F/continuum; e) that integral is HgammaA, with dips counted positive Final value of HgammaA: -0.29 nm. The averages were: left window 3.53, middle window 4.07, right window 4.19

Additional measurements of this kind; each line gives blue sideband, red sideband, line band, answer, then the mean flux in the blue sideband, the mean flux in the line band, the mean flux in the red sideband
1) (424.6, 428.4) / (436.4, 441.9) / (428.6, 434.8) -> 0.53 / 4.01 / 3.74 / 4.2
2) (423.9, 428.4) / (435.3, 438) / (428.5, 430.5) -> 0.29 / 4.03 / 3.51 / 4.23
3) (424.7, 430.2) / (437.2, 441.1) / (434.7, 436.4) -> -0.05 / 3.88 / 4.18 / 4.14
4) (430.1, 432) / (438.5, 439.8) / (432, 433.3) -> -0.21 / 3.43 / 4.15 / 4.13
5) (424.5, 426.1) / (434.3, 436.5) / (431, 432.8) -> 0.07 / 4.08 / 3.96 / 4.15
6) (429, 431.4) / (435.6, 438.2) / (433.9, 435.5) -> -0.01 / 3.29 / 3.94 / 4.22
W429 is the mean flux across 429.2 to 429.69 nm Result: 3.7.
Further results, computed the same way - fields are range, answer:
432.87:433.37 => 4.28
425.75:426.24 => 4.08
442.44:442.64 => 4.47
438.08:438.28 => 3.96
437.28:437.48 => 4.18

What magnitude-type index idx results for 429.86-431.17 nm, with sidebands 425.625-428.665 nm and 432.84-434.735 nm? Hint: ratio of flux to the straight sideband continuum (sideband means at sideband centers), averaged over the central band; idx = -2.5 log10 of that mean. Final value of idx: 0.29 mag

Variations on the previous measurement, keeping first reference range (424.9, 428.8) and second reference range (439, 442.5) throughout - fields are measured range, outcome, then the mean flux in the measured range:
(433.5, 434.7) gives 0.10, 3.8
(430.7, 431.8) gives 0.17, 3.5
